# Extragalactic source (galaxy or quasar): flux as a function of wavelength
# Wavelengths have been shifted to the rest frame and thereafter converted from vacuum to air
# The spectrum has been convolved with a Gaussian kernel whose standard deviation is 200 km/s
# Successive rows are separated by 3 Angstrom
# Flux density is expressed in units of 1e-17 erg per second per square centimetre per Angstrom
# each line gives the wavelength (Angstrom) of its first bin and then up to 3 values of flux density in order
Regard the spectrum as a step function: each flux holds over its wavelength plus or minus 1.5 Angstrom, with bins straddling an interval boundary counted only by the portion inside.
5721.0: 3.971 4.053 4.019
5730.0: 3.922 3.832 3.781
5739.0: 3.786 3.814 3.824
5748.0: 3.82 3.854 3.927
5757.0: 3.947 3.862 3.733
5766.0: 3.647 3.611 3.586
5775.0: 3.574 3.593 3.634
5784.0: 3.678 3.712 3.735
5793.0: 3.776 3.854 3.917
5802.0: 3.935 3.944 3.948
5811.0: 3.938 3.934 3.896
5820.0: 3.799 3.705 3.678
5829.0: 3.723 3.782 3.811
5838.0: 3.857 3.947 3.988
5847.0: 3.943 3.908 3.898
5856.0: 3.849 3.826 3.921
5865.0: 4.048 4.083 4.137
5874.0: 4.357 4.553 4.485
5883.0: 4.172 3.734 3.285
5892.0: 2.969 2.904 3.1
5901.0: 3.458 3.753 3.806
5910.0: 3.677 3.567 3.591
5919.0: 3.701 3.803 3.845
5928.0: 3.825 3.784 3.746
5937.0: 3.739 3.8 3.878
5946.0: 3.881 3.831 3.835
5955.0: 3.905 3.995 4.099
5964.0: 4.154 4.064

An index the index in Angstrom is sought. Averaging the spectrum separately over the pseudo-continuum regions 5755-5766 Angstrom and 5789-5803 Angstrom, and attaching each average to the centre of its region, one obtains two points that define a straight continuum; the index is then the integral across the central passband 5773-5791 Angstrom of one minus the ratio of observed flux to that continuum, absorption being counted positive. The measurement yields 0.87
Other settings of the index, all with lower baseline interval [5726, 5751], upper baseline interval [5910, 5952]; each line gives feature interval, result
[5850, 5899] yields -0.66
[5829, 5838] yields 0.03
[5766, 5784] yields 1.04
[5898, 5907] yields 0.53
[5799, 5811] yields -0.37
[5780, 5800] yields 0.36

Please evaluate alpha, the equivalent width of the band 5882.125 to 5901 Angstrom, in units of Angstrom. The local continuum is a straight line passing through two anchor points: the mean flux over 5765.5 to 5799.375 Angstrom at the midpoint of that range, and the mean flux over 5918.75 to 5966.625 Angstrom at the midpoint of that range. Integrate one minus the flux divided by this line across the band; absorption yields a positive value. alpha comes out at 2.3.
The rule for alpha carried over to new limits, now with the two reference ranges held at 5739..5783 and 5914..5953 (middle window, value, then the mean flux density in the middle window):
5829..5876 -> -2.4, 3.96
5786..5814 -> -0.9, 3.87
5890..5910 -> 2.2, 3.36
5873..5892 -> -1.1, 4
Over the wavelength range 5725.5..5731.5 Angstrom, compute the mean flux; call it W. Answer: 3.97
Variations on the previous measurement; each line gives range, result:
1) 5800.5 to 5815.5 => 3.94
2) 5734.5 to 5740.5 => 3.78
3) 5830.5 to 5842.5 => 3.85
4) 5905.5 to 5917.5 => 3.66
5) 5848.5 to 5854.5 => 3.9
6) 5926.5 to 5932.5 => 3.8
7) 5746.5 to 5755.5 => 3.87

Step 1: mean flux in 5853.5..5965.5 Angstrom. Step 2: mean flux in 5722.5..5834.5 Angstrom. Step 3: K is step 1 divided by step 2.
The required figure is 1.00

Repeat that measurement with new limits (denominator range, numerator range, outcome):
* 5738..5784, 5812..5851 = 1.03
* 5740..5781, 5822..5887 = 1.06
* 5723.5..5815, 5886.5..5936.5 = 0.93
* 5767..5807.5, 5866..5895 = 1.05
